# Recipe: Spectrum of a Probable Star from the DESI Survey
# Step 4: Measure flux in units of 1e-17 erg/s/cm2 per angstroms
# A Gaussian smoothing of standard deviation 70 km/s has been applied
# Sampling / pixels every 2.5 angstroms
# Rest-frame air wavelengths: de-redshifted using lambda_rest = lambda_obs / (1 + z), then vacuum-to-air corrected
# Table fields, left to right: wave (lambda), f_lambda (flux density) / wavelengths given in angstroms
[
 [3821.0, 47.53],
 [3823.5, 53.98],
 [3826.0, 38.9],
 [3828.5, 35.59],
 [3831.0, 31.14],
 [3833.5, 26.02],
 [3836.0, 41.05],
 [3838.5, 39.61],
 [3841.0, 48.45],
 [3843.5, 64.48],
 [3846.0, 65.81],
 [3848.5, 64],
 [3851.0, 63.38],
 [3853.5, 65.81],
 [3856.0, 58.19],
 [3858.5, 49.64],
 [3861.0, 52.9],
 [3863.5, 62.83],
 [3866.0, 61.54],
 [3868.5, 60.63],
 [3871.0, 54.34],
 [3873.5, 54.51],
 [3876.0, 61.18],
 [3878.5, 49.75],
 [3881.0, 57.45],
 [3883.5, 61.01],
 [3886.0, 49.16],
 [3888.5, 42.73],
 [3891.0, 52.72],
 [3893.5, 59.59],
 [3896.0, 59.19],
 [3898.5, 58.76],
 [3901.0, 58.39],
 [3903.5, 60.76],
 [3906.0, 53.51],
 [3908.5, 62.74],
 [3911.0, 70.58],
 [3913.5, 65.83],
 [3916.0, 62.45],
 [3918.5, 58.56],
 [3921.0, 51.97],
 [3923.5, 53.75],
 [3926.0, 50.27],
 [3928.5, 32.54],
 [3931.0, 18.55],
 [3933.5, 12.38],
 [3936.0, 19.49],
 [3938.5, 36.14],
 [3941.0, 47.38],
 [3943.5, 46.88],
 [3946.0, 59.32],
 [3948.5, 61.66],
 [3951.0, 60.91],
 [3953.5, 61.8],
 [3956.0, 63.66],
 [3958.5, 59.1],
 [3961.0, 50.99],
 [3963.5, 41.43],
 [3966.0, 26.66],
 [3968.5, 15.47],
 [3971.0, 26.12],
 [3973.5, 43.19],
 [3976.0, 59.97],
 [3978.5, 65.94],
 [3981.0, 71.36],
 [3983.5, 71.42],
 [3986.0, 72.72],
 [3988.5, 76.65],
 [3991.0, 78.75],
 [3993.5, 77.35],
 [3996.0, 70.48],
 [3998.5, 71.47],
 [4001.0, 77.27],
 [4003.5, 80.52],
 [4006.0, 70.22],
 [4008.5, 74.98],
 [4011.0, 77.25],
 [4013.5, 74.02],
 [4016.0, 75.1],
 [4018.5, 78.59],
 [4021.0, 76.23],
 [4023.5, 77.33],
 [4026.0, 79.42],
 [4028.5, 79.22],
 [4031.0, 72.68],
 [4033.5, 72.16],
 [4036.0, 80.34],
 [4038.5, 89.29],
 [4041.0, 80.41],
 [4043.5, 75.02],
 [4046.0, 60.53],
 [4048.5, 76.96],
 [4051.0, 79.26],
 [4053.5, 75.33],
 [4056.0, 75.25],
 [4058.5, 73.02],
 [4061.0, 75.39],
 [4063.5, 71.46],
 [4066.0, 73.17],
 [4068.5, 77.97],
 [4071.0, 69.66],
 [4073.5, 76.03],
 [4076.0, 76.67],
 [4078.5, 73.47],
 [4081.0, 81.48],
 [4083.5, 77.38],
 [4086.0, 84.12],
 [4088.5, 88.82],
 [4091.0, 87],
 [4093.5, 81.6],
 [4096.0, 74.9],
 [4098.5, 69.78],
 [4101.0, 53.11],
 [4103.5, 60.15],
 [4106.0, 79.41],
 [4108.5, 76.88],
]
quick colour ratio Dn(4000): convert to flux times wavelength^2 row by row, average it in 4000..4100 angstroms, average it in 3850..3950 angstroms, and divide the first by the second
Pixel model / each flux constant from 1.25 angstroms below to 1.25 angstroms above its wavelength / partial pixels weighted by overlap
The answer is 1.56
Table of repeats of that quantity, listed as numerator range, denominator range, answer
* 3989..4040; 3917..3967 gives 1.73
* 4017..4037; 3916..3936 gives 2.03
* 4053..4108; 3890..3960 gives 1.56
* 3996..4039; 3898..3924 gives 1.35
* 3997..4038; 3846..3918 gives 1.40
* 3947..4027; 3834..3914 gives 1.20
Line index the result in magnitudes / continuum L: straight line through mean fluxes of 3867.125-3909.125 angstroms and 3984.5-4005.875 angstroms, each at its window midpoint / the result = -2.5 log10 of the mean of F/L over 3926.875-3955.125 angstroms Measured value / 0.494 mag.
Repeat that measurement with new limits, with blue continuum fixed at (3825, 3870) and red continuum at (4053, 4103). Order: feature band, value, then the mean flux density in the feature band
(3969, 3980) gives 0.35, 47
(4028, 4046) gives -0.09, 77.2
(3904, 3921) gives -0.05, 61.5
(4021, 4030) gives -0.12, 78.2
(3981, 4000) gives -0.12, 74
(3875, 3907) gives 0.01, 55.7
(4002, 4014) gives -0.11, 75.5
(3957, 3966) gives 0.31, 47.6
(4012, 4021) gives -0.10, 76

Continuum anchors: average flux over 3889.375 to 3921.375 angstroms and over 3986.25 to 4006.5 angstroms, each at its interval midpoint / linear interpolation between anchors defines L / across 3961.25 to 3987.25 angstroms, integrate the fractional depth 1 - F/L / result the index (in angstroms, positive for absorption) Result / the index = 8.1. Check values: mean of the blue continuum 59.6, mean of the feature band 49.5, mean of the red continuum 75.4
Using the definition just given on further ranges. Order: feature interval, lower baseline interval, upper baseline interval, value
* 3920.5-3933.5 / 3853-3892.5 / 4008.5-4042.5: 5.2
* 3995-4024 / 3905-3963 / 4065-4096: -4.6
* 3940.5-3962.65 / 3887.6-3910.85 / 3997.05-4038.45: 3.0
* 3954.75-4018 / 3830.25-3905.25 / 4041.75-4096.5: 4.5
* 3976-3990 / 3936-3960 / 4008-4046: -1.5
